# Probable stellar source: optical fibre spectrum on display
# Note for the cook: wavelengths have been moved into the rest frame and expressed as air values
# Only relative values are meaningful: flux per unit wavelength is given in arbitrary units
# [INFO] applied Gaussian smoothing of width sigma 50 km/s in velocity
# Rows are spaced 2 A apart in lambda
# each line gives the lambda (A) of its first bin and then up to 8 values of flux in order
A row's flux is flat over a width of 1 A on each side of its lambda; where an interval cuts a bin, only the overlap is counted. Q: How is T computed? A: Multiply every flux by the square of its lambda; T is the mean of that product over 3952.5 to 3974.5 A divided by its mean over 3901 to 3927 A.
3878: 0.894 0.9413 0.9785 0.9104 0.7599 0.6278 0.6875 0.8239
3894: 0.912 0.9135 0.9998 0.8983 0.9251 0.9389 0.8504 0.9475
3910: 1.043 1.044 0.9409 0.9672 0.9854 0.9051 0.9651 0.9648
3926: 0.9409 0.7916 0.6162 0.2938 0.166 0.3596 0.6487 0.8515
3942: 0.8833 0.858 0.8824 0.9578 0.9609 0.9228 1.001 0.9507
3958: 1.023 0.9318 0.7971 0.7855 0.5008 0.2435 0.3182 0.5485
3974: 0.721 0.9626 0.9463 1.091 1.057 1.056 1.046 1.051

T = 0.8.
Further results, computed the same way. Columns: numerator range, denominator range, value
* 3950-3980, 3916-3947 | 1.06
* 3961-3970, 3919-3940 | 0.83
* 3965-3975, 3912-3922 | 0.50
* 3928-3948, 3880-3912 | 0.74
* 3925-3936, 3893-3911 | 0.59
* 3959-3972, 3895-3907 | 0.66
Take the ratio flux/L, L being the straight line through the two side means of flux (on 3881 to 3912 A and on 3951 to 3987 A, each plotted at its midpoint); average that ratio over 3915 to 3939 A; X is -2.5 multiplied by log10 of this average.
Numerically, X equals 0.20 mag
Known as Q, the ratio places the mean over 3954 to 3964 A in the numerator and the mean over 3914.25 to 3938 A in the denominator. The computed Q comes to 1.26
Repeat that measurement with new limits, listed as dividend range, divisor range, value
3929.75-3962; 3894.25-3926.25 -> 0.81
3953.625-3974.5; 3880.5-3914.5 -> 0.79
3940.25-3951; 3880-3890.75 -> 1.12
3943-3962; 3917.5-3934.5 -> 1.25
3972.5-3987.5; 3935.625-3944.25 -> 1.32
